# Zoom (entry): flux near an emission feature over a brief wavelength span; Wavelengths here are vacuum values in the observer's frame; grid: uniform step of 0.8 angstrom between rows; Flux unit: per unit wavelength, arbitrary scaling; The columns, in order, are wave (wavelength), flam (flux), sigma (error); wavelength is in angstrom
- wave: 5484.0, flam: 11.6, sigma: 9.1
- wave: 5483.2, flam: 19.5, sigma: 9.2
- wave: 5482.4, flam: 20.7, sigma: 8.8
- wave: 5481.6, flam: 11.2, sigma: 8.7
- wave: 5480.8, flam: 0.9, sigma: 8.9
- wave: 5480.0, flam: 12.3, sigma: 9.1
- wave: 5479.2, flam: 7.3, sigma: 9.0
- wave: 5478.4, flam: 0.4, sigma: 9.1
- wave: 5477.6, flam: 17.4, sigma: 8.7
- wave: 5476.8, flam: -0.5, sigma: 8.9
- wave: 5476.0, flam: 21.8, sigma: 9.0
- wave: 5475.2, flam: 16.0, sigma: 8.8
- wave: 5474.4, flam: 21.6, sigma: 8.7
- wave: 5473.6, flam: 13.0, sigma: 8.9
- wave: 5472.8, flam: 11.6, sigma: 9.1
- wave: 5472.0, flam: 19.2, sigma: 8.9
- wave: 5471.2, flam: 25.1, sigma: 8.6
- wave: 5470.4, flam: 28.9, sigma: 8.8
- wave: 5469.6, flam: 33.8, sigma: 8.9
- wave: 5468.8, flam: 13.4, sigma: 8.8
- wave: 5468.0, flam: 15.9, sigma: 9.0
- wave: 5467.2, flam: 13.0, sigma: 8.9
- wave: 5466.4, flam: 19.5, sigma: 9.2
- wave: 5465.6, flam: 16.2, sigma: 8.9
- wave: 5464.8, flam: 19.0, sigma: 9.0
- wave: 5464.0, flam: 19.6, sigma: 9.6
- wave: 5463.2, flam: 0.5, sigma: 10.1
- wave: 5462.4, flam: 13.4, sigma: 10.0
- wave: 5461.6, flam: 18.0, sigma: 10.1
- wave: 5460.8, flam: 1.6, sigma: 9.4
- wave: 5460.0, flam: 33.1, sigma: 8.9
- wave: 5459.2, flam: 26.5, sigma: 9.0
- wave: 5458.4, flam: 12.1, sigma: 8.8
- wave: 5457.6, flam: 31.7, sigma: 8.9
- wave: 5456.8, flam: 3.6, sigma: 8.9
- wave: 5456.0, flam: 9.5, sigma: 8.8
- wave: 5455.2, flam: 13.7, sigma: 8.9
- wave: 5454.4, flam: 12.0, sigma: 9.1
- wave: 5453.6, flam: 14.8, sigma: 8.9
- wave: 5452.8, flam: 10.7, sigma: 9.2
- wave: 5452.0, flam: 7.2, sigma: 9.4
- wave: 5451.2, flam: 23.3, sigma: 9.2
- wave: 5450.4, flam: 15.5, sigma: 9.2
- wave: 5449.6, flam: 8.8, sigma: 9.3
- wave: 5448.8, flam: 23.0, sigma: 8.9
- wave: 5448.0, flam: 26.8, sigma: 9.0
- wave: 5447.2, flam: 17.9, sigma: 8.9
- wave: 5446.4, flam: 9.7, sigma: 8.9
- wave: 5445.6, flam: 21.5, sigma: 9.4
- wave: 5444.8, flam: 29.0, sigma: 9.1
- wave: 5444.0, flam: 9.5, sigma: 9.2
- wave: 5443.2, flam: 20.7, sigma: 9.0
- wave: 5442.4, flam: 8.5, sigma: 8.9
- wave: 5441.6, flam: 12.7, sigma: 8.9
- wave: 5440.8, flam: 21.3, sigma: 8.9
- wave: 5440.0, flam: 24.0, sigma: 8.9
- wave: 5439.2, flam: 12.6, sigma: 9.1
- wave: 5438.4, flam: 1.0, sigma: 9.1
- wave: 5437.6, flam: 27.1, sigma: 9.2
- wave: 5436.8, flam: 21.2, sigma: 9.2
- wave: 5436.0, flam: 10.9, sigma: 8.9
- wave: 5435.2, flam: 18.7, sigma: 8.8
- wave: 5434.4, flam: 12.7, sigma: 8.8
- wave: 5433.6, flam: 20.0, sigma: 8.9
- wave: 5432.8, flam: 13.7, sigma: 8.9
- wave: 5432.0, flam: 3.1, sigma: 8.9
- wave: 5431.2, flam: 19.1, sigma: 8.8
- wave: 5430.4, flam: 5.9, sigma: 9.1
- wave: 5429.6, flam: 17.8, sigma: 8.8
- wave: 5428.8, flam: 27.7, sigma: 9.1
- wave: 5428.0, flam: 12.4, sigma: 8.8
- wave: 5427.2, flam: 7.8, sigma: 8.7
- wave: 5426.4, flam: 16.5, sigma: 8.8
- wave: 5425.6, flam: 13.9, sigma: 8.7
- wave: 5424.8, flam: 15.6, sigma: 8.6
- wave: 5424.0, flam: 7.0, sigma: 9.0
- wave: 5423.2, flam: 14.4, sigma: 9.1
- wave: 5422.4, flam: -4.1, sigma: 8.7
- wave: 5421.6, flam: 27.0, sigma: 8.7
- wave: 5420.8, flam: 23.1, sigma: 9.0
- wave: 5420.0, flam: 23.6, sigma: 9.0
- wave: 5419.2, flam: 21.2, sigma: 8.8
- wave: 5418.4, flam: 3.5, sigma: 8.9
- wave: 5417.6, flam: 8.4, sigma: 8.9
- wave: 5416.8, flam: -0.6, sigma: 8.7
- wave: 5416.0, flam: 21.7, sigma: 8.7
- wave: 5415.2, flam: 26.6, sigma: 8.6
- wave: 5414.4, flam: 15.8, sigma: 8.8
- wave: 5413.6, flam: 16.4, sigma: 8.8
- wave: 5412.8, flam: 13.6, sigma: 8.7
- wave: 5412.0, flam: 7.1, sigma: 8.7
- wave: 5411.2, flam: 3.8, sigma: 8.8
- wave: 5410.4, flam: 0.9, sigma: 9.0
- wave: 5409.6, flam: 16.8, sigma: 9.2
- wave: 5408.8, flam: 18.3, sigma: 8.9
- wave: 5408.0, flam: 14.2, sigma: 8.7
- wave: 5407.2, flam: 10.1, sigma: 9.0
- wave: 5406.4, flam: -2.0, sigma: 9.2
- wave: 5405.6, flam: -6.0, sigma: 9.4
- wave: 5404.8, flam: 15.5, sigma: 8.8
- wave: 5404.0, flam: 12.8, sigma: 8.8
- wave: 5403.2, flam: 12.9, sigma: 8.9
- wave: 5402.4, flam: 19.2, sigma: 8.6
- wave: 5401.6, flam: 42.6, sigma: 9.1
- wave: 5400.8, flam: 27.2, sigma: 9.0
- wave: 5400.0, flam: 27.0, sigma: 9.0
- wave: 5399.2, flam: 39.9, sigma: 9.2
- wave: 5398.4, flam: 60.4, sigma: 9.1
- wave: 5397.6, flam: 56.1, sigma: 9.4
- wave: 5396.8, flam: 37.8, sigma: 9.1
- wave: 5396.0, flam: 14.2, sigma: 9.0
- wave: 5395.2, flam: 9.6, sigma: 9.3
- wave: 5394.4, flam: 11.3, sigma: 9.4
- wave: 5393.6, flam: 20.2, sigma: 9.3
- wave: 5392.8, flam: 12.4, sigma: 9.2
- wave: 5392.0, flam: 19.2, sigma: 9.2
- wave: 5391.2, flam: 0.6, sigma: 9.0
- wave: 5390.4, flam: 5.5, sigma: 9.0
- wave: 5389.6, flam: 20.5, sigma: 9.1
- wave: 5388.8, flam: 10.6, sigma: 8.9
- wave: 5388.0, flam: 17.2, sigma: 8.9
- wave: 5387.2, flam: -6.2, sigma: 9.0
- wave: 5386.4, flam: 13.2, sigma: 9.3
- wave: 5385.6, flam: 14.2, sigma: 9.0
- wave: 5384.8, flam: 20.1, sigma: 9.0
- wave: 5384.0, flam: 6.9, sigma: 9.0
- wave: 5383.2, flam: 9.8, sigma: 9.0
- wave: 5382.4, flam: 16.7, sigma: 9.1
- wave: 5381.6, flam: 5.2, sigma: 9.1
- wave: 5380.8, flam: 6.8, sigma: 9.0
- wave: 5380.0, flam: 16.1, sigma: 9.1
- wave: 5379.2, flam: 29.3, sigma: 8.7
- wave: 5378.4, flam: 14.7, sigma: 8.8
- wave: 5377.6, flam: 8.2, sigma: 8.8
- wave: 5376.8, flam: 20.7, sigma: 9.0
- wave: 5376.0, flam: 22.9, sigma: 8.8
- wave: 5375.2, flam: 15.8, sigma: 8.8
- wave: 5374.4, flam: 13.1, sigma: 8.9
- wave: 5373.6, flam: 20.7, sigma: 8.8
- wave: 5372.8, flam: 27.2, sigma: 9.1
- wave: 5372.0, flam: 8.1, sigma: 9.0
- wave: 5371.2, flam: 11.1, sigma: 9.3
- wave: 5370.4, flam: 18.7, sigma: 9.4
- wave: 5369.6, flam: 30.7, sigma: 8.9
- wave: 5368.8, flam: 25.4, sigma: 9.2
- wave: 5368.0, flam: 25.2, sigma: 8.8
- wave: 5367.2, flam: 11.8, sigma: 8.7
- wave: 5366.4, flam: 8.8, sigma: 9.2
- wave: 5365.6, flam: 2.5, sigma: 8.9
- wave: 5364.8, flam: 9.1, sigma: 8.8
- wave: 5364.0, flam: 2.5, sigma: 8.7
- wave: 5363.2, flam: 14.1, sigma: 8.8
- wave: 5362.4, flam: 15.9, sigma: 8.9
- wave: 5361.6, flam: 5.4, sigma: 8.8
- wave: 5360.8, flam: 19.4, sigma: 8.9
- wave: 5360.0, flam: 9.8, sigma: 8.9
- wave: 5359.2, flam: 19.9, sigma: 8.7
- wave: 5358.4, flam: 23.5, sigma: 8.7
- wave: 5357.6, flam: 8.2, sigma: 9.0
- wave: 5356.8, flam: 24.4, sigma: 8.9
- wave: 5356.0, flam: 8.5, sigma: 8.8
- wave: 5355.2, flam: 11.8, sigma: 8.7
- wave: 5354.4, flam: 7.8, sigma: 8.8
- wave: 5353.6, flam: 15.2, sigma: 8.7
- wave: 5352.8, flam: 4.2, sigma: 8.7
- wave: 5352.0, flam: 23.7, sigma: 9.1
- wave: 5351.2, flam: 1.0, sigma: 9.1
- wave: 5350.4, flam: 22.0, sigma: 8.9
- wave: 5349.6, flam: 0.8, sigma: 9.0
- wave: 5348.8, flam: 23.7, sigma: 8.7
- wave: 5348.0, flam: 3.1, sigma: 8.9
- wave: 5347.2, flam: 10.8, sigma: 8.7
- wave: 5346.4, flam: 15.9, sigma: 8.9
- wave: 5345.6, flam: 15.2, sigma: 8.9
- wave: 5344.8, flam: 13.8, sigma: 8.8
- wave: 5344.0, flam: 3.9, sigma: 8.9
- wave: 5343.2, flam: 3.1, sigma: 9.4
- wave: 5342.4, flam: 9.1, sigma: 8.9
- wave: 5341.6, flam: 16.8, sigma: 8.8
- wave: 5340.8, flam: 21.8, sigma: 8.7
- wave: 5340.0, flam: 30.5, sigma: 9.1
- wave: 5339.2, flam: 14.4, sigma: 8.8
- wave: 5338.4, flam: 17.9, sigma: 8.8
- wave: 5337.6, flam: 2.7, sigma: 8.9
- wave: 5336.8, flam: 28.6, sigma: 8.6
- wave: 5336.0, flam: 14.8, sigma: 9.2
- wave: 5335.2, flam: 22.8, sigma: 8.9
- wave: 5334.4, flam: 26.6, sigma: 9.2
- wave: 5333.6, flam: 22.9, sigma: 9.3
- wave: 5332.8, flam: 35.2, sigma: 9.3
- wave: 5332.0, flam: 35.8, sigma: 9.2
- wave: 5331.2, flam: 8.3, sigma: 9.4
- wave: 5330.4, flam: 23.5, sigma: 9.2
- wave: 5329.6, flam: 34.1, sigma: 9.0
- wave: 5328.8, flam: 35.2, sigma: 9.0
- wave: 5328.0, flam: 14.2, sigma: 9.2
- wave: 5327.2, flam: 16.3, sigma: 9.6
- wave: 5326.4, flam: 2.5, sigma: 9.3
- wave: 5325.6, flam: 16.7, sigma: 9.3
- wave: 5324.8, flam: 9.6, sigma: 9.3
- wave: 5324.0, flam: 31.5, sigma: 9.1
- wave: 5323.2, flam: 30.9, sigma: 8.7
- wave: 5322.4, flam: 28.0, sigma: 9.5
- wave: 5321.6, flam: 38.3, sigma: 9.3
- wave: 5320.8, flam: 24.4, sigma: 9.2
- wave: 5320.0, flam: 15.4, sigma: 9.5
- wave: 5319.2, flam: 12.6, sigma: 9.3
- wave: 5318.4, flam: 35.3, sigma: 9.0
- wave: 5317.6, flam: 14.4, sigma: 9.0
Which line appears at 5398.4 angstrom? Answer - Hgamma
